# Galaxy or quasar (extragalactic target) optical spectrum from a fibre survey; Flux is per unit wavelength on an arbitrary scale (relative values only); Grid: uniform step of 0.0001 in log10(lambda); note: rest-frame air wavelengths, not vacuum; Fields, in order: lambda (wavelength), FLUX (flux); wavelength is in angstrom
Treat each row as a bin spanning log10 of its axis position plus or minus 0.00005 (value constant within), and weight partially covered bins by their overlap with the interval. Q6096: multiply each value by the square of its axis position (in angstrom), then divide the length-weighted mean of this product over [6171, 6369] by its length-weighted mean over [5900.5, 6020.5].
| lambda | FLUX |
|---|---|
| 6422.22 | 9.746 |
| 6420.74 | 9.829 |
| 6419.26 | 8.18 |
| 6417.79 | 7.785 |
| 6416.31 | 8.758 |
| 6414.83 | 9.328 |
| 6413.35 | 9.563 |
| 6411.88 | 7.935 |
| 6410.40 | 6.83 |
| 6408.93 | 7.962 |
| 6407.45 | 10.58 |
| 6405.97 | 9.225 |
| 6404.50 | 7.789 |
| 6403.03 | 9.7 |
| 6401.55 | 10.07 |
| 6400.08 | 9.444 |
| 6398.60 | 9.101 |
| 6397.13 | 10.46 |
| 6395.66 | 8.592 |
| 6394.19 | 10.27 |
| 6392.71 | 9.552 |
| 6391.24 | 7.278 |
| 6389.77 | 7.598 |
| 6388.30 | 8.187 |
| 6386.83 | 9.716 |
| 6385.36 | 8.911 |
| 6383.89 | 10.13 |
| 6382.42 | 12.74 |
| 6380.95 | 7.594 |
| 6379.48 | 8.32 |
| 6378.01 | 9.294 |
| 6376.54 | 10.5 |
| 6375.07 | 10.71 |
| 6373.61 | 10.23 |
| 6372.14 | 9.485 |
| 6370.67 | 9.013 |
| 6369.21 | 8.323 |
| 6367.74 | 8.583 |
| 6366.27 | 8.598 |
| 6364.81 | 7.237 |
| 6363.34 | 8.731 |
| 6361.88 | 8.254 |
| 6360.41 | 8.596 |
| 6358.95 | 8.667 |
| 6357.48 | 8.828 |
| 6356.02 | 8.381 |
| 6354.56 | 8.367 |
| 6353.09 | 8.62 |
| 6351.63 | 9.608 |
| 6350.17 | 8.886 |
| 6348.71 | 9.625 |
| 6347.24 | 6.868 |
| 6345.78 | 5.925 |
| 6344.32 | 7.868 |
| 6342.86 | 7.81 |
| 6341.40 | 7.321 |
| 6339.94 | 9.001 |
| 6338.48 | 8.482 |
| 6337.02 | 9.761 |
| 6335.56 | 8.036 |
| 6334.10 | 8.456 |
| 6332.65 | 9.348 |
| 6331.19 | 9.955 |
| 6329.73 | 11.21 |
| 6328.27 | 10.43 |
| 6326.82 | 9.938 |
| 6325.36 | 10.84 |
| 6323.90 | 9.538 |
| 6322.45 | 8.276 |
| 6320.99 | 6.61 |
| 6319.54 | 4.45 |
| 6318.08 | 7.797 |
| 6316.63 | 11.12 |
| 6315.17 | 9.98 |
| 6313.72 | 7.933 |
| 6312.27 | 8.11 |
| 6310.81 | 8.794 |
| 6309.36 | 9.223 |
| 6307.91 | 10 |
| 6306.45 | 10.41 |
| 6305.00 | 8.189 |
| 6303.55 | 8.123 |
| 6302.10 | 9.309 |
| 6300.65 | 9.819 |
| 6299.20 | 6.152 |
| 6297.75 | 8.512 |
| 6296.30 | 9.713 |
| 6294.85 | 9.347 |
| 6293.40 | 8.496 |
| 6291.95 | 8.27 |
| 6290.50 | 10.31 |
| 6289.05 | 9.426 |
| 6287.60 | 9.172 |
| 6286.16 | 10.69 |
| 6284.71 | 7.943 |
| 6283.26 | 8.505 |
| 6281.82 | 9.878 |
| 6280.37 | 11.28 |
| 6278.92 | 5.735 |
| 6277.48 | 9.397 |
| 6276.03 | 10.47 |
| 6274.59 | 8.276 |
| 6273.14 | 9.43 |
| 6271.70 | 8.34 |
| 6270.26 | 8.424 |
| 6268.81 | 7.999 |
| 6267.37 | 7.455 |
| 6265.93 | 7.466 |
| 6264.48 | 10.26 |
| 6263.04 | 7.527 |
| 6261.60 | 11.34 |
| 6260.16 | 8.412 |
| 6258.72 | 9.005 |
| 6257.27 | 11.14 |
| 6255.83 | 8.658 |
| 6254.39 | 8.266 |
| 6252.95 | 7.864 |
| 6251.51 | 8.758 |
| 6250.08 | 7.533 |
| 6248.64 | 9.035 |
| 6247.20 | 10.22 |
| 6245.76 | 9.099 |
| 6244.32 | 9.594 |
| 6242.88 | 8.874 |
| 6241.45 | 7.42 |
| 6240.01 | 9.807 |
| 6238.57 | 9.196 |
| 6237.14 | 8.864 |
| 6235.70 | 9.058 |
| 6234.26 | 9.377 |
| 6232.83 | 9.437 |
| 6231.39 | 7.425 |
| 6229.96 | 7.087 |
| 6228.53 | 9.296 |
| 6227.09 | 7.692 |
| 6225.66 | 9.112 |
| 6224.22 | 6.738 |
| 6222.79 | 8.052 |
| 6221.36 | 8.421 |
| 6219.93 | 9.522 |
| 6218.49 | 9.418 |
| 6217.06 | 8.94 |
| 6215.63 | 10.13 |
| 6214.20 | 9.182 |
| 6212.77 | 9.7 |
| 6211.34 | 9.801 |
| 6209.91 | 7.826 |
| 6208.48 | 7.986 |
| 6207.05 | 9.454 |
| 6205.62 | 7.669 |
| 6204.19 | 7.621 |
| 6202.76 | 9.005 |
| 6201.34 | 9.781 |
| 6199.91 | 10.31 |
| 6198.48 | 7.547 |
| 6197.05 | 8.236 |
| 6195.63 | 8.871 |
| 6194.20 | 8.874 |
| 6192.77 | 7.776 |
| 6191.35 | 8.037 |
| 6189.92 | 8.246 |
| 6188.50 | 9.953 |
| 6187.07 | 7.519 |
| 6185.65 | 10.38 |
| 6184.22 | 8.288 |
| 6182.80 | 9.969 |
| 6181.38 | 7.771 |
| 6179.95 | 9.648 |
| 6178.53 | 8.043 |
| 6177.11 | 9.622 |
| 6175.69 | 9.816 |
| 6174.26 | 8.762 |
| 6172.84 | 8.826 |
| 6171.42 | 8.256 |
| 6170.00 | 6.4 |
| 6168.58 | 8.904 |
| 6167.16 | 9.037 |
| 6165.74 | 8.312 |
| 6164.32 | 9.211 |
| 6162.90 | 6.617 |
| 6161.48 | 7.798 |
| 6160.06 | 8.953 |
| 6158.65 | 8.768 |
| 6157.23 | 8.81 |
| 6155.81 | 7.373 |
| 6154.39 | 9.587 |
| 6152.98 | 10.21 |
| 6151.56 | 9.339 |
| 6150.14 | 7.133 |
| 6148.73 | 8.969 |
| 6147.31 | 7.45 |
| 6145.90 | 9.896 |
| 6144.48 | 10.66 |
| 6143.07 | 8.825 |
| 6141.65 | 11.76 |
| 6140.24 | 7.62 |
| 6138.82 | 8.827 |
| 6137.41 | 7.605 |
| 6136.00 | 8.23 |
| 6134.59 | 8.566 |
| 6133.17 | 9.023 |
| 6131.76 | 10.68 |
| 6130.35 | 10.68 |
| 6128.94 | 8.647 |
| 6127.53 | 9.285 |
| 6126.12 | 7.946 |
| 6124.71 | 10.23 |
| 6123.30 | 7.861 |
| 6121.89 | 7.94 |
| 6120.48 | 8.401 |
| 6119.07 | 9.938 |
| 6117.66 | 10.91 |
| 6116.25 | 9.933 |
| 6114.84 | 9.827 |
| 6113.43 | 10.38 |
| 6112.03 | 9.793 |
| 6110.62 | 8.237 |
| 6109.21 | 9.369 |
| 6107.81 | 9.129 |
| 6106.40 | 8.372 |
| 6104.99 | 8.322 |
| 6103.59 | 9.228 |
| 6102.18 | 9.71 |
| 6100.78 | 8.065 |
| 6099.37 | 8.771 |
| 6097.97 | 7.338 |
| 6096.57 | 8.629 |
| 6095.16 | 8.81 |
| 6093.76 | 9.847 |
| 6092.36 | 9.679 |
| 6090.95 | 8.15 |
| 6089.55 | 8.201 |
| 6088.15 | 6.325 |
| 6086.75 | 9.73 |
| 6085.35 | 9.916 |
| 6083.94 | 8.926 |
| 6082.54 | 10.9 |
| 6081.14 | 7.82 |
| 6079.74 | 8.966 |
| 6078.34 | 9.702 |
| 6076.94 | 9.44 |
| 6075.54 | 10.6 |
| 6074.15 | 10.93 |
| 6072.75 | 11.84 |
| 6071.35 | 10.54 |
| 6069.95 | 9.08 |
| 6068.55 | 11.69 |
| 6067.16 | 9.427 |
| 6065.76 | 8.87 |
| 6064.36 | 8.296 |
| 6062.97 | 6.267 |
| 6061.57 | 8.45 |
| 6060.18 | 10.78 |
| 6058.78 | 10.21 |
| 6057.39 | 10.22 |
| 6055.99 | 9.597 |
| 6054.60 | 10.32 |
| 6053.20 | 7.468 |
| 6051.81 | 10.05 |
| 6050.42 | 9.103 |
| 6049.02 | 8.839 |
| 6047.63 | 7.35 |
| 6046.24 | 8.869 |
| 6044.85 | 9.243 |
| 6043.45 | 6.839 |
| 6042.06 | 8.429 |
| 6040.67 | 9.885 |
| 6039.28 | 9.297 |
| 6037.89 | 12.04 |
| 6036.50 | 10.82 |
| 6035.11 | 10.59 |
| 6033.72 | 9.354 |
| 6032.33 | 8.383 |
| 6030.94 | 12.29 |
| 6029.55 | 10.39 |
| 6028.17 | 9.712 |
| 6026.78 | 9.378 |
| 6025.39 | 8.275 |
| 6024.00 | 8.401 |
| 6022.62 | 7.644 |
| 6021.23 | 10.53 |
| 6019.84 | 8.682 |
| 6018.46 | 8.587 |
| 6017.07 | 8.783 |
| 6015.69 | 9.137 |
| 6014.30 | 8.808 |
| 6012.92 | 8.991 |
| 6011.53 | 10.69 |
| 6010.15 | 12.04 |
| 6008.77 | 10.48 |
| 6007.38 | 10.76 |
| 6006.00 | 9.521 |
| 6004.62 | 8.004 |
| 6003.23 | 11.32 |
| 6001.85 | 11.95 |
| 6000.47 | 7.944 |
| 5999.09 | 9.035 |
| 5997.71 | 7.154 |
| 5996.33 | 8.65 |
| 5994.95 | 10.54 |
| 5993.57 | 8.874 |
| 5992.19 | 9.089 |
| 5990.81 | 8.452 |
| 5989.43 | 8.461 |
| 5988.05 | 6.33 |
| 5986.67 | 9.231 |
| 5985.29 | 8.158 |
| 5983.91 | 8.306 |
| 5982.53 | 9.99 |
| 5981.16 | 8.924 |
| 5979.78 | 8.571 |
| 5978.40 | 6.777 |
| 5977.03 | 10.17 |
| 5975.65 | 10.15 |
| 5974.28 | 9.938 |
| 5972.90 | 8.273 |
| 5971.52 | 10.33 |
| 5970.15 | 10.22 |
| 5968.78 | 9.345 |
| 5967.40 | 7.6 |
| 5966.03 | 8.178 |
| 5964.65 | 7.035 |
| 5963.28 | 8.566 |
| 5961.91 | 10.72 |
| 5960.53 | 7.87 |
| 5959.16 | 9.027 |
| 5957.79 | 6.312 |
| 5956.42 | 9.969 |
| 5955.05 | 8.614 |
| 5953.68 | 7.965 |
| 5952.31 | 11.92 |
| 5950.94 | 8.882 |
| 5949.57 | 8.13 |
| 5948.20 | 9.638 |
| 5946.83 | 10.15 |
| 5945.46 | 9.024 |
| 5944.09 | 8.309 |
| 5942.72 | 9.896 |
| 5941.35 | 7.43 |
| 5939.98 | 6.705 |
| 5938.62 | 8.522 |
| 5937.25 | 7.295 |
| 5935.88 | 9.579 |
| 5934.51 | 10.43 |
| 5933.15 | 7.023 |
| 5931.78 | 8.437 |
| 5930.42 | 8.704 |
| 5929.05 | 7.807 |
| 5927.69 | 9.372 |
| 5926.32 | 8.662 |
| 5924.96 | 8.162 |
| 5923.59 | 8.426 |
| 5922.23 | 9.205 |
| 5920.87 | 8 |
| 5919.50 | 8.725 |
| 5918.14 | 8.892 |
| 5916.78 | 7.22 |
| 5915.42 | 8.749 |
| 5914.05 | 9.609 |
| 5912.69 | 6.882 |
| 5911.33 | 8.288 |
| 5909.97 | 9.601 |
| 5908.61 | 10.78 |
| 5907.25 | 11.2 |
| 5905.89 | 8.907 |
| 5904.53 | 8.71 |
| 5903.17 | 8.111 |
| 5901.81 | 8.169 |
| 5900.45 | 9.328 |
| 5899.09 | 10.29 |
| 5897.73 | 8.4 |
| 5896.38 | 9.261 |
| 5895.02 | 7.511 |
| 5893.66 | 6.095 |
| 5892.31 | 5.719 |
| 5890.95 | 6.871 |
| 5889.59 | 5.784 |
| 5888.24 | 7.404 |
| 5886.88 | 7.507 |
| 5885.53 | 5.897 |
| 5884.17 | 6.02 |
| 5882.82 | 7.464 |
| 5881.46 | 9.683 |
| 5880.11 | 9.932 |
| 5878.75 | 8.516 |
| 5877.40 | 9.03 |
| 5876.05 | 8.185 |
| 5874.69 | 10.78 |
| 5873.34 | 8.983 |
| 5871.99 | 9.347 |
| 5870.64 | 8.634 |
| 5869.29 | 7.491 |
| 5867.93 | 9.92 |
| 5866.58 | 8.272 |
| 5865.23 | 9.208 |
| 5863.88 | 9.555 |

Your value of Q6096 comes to 1.1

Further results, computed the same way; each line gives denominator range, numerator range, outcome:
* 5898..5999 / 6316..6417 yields 1.16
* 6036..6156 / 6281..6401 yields 1.05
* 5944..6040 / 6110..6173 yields 1.02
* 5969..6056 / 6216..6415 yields 1.06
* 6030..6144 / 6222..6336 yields 1.02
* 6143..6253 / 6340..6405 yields 1.07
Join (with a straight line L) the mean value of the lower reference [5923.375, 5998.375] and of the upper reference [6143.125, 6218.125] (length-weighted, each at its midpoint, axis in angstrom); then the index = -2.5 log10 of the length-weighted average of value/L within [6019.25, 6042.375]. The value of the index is -0.11 mag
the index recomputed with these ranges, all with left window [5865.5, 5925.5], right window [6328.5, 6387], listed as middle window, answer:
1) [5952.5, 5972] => -0.035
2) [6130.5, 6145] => -0.067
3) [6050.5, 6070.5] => -0.090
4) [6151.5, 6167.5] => 0.008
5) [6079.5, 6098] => -0.029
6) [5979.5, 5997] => -0.028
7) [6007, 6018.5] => -0.155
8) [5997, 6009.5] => -0.127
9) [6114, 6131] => -0.078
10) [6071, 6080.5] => -0.192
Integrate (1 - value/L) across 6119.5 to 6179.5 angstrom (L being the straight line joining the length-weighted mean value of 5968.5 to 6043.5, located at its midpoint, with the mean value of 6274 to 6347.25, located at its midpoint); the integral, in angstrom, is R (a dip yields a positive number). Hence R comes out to 2.1 angstrom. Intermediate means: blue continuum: 9.35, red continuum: 8.85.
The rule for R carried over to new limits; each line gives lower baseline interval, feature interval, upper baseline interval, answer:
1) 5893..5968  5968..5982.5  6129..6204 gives -1.00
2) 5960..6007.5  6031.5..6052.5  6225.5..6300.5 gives -0.82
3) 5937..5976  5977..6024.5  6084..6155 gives -1.13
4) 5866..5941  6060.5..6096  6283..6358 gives -3.05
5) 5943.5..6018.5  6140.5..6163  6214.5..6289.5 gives 0.06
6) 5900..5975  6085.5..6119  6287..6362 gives -0.94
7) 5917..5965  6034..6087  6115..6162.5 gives -3.74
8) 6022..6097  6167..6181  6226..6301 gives 0.58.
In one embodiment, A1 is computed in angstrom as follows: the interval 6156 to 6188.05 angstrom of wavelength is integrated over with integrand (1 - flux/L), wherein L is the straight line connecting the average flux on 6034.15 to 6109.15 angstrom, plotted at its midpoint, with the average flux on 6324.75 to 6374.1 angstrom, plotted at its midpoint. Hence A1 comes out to 1.6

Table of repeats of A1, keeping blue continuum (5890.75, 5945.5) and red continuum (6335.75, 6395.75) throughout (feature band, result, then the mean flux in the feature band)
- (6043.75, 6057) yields -0.6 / 8.94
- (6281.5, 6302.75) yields -0.7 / 9.02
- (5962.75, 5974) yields -0.3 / 8.74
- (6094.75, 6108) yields 0.0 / 8.61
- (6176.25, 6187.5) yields -0.4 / 8.96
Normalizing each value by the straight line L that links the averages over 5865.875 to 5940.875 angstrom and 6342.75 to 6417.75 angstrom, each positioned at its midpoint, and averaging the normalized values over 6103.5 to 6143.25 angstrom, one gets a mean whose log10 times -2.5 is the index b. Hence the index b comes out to -0.07 mag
